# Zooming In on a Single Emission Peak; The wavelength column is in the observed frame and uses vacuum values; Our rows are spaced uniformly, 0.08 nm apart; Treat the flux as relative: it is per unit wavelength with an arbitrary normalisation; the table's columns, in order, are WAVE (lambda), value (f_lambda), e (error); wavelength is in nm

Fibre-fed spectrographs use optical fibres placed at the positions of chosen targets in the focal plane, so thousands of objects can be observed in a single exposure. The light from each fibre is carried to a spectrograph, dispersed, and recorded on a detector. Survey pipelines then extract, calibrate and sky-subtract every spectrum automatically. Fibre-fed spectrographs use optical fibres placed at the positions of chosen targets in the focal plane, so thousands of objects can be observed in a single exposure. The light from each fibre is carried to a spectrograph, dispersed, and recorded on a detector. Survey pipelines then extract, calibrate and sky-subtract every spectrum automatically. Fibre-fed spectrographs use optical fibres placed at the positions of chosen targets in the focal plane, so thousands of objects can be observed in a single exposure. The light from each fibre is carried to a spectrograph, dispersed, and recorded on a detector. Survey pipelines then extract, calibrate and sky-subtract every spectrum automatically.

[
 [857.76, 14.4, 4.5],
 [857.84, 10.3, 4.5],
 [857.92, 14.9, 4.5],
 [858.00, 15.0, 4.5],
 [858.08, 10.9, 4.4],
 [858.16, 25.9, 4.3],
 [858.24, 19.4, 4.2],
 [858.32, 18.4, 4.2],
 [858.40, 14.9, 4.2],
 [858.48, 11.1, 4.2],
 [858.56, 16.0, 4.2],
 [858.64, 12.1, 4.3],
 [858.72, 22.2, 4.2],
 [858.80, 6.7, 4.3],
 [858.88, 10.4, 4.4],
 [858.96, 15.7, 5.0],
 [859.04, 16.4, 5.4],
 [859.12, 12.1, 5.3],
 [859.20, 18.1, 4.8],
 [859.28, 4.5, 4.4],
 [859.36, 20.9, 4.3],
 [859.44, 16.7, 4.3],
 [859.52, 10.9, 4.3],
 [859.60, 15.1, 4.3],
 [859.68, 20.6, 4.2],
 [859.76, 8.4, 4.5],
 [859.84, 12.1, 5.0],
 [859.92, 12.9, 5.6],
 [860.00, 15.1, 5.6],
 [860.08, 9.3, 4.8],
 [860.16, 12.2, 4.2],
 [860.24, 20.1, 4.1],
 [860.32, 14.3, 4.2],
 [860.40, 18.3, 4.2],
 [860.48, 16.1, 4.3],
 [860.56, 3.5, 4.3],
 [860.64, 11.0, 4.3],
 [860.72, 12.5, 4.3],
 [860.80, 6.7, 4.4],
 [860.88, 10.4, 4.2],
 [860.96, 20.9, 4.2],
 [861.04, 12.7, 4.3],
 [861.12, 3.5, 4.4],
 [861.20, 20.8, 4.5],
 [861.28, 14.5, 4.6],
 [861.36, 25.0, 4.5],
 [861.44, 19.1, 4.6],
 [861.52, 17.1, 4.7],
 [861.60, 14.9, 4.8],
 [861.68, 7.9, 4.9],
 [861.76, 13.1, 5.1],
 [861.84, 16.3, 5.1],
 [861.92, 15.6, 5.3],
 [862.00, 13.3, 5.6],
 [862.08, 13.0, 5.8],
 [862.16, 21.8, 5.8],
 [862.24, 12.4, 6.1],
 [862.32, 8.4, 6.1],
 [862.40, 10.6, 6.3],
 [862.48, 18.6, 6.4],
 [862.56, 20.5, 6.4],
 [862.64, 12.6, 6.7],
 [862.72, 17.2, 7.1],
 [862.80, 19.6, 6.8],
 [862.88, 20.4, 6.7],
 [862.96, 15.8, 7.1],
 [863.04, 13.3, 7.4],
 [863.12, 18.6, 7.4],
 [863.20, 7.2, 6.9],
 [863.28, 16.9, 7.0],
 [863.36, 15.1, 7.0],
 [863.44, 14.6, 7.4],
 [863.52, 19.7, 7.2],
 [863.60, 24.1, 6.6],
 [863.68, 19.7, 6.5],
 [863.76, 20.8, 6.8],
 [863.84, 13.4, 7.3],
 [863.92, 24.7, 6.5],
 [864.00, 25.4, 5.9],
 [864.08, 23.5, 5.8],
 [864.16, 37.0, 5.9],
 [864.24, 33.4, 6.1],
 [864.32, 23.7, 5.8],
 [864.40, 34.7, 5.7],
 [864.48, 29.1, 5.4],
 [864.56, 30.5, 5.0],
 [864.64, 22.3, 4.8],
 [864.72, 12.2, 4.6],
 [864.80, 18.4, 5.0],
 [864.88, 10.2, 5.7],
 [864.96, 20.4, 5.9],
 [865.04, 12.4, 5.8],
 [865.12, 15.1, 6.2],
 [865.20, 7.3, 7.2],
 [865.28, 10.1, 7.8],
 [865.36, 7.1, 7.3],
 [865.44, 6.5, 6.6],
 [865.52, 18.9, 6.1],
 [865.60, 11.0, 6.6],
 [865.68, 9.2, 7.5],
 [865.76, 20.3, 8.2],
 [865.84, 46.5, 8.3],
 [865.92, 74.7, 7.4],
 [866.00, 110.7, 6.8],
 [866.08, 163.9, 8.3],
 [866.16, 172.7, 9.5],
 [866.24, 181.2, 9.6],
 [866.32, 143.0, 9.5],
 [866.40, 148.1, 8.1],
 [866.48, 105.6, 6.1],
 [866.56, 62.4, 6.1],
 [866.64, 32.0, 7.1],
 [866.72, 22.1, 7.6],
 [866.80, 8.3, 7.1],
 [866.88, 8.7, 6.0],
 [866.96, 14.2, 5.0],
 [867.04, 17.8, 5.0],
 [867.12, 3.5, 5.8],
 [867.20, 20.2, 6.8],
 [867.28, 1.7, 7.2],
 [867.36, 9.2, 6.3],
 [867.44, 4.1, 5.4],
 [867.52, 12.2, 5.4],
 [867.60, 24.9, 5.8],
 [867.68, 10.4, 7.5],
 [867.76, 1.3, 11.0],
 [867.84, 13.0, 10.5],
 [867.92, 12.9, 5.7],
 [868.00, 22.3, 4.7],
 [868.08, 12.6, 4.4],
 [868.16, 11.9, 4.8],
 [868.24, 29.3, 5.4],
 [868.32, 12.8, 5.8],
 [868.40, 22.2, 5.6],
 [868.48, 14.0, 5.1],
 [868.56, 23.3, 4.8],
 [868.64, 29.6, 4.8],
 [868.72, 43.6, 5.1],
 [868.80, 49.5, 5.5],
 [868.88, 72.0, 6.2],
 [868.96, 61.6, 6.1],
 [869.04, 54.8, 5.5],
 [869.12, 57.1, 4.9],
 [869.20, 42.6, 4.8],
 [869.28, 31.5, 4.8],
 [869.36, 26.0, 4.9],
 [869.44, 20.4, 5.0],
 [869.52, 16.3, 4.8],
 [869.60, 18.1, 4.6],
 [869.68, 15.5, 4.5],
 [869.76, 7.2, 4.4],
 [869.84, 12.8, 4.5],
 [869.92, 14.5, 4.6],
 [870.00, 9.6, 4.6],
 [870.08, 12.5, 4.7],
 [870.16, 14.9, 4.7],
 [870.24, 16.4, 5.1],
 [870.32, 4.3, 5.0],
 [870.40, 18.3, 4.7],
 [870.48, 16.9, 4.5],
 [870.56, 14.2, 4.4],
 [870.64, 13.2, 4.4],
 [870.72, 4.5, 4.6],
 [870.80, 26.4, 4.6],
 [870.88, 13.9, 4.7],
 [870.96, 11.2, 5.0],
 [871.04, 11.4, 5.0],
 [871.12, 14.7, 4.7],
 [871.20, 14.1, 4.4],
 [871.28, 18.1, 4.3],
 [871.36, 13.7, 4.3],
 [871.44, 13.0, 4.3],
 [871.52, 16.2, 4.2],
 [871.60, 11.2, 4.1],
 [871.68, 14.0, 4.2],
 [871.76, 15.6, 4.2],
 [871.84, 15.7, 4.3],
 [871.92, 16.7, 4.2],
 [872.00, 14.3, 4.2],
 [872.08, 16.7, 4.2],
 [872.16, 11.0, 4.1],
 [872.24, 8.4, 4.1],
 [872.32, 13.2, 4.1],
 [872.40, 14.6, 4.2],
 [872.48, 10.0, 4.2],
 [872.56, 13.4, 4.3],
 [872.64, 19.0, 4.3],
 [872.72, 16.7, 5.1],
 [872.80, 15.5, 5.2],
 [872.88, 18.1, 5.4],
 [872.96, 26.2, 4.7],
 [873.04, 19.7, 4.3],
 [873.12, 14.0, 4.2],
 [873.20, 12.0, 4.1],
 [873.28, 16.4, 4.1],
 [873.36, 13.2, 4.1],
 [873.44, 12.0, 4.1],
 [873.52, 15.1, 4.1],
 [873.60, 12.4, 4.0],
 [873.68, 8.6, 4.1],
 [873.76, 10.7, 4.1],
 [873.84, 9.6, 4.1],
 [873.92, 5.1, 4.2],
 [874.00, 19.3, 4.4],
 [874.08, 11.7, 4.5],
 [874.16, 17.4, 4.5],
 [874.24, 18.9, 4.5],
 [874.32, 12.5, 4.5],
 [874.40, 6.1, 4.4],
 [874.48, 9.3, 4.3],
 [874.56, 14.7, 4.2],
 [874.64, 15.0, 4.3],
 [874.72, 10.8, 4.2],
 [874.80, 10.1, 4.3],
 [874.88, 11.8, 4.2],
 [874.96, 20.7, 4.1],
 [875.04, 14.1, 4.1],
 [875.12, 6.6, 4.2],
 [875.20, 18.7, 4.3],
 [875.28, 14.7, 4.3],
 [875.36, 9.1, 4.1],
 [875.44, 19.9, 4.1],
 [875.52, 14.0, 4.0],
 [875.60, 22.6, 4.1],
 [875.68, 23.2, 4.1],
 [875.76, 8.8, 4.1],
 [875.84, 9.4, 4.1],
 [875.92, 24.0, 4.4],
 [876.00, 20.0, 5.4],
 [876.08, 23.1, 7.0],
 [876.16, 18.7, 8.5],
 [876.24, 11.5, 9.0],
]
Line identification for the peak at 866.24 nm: Halpha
